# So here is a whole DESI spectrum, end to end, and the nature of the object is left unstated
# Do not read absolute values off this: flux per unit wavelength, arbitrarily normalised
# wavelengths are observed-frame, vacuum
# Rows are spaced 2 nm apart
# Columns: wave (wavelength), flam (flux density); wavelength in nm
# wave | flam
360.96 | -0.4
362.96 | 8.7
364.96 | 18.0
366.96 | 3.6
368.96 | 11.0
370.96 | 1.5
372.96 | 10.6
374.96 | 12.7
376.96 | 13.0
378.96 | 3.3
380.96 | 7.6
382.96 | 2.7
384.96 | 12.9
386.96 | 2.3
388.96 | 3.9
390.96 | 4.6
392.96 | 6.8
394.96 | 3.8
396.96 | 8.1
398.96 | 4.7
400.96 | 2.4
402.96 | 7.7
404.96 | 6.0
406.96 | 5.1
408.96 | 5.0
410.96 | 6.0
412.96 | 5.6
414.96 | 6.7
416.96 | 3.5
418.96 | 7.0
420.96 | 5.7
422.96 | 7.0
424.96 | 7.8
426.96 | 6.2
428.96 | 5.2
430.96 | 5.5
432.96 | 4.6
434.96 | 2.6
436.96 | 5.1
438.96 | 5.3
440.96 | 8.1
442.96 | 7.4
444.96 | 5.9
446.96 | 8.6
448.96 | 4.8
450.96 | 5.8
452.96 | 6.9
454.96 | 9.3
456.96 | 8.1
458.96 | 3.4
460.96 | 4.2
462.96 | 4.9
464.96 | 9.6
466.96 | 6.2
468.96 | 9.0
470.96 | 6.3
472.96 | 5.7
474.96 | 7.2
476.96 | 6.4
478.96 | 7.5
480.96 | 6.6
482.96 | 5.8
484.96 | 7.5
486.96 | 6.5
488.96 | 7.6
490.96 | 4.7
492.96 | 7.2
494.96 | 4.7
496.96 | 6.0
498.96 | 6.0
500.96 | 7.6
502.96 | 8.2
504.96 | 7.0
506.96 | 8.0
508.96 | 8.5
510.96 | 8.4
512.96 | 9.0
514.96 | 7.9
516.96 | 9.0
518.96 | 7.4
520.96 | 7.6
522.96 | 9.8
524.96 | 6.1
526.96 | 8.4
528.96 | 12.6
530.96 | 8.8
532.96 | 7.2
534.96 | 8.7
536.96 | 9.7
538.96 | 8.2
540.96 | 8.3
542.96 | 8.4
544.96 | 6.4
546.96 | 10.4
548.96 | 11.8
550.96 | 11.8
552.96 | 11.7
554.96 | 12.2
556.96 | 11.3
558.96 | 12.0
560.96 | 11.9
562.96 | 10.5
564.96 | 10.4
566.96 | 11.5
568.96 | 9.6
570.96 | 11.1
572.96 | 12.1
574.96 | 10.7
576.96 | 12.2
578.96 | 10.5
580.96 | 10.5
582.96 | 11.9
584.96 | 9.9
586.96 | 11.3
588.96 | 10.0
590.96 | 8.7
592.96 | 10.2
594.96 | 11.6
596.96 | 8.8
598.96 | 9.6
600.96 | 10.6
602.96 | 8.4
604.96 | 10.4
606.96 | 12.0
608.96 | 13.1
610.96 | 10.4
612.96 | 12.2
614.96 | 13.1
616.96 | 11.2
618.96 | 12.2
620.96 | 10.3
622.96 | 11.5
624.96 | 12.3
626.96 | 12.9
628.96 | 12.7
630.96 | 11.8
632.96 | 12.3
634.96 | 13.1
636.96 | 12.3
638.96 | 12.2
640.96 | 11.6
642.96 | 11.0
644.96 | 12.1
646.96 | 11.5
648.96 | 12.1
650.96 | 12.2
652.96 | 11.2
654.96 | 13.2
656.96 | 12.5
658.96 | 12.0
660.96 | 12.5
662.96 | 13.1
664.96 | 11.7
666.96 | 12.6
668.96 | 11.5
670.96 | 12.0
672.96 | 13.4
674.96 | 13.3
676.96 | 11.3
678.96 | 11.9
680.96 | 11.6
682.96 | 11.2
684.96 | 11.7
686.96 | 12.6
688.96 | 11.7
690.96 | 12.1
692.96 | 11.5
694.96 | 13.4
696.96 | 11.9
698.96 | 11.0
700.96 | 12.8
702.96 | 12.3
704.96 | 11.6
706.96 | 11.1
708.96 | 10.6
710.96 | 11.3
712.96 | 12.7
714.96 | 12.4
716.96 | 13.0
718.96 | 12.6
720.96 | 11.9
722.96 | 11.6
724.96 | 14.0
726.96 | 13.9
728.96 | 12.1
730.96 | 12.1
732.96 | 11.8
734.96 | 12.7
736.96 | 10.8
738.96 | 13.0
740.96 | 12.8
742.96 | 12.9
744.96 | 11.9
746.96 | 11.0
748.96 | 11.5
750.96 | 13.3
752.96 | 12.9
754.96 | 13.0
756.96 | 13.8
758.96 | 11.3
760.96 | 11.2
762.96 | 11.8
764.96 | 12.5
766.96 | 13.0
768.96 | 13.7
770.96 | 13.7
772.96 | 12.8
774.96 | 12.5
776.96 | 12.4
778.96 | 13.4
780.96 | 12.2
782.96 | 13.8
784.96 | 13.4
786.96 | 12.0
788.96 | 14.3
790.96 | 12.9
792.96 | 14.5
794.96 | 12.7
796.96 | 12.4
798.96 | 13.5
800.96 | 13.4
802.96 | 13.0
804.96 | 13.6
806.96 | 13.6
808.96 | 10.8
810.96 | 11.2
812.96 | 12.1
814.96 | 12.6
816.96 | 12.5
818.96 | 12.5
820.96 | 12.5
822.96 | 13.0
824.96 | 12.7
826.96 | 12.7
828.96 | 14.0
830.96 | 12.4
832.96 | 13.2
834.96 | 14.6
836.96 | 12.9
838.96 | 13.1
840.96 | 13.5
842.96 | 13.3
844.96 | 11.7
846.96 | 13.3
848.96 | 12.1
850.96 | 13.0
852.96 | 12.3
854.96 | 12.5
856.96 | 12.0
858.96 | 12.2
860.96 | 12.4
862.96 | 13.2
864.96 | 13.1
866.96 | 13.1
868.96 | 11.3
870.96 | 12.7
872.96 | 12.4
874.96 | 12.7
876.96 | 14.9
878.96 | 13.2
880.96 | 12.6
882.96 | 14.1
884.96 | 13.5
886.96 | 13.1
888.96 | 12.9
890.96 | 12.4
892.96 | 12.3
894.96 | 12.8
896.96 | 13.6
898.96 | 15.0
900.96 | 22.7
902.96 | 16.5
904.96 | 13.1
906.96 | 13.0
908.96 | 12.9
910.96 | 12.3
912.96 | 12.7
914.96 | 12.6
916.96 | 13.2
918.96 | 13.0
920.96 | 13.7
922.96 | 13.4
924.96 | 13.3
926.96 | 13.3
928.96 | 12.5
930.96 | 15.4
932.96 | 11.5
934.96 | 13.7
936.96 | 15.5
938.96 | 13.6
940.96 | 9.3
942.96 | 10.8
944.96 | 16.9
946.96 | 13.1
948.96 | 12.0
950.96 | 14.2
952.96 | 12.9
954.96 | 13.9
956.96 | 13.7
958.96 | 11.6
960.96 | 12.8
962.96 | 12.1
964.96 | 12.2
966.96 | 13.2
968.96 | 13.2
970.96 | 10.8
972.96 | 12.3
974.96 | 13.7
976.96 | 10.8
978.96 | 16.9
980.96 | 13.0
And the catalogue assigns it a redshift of 0.372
